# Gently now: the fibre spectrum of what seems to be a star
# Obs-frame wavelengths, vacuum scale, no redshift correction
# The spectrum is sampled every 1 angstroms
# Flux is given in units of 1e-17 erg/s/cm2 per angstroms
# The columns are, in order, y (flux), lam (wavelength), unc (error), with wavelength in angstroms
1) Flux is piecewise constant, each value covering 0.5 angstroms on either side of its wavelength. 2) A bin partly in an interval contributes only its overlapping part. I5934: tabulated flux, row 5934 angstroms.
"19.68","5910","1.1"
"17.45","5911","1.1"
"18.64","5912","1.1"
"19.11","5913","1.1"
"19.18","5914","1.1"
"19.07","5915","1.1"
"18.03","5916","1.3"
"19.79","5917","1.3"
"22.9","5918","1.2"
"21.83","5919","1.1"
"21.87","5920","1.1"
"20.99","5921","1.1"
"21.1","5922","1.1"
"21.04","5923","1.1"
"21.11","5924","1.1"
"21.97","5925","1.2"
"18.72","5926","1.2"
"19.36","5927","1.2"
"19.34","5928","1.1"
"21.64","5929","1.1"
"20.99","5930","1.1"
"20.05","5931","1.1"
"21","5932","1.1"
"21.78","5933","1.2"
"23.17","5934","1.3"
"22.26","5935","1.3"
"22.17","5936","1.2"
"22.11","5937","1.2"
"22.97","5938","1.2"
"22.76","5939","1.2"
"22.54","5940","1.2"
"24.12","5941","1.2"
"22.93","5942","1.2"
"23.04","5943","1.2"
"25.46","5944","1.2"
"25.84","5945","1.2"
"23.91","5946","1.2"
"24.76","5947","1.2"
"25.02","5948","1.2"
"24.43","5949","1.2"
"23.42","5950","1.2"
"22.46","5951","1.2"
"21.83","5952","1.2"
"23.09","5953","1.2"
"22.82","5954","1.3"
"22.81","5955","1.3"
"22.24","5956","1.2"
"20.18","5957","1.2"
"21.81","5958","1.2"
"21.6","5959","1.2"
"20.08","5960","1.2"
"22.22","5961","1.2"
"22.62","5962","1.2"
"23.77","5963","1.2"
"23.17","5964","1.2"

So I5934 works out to 23.17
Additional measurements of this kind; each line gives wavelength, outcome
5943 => 23.04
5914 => 19.18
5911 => 17.45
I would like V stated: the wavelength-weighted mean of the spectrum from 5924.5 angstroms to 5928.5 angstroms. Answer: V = 19.8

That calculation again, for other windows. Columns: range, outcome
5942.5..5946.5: 24.6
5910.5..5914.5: 18.6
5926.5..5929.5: 20.1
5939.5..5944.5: 23.6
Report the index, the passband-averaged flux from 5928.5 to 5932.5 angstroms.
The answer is 20.9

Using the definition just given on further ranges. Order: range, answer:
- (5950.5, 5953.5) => 22.5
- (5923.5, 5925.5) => 21.5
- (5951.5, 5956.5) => 22.6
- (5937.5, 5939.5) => 22.9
